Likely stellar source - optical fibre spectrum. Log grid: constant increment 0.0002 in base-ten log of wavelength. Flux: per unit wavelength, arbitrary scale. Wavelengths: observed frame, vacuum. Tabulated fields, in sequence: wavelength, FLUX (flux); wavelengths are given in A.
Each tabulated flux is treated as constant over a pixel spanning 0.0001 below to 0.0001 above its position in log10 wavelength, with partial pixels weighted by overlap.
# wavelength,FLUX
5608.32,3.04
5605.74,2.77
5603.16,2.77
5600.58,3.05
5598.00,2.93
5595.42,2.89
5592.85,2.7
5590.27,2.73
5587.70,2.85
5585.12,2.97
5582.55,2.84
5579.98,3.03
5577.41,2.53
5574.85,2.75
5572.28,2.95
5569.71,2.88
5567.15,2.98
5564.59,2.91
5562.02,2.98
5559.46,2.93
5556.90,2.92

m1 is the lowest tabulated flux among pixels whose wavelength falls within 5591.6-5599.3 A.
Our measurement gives 2.7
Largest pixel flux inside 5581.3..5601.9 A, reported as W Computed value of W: 3.05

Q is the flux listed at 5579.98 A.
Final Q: 3.03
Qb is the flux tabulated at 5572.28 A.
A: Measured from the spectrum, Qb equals 2.95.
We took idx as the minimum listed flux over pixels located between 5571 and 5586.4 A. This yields 2.53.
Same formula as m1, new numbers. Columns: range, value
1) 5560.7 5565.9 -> 2.91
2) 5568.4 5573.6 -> 2.88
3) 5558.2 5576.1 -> 2.75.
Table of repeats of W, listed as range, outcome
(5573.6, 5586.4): 3.03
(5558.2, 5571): 2.98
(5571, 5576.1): 2.95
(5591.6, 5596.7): 2.89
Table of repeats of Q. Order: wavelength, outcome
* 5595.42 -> 2.89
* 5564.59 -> 2.91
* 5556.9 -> 2.92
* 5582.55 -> 2.84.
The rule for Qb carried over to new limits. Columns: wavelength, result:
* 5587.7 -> 2.85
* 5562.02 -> 2.98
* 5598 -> 2.93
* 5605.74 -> 2.77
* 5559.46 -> 2.93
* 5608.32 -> 3.04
